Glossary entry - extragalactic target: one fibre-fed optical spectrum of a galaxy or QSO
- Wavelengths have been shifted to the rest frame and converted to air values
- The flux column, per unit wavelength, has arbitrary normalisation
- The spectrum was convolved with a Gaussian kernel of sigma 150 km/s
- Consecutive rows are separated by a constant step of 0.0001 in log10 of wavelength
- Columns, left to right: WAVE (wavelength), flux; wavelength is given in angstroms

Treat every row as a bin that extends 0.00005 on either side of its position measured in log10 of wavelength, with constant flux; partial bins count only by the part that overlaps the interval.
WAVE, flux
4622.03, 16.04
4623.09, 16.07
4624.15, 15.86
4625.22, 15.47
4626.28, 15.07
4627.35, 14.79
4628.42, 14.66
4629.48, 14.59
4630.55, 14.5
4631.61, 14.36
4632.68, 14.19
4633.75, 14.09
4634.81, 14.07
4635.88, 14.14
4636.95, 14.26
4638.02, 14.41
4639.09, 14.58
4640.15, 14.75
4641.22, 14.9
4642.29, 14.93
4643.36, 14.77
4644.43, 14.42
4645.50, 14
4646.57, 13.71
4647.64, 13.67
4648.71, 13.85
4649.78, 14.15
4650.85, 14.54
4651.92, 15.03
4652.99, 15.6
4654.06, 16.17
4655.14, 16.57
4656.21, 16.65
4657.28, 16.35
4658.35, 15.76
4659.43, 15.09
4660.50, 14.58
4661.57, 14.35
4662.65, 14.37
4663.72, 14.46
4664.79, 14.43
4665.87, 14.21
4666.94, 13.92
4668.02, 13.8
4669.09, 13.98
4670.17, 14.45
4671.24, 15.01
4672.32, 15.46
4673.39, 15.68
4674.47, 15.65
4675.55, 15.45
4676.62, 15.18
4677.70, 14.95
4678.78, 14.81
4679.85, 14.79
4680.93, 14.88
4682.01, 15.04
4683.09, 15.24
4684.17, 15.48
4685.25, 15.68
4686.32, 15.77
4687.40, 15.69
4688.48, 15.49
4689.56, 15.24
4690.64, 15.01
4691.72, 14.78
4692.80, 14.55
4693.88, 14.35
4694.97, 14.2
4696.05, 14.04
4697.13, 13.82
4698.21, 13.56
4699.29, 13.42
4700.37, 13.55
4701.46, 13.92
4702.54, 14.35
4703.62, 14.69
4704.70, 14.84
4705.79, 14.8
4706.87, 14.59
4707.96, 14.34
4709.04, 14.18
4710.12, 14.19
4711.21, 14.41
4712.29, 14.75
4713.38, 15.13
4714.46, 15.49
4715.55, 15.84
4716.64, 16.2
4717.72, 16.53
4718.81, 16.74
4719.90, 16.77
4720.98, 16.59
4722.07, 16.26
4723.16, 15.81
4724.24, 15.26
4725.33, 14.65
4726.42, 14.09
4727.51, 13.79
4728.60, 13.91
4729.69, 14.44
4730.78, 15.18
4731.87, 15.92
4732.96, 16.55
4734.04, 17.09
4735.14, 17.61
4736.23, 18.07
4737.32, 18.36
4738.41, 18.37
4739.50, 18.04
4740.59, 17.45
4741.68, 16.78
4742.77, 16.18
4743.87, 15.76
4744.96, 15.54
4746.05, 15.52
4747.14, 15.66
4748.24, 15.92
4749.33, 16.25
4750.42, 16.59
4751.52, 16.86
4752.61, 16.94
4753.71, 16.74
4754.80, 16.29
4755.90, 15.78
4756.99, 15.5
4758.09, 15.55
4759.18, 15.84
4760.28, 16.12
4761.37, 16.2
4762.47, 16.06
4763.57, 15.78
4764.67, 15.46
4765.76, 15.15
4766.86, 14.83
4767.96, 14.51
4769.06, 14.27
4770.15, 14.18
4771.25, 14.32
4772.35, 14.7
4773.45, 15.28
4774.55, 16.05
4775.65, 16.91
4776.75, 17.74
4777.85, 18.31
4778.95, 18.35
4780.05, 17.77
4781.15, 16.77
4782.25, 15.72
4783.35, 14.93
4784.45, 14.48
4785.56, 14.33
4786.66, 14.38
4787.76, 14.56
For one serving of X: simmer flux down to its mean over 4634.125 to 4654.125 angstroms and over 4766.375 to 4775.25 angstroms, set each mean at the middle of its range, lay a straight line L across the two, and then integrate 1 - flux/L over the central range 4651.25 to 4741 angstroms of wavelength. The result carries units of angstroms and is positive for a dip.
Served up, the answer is -3.9 angstroms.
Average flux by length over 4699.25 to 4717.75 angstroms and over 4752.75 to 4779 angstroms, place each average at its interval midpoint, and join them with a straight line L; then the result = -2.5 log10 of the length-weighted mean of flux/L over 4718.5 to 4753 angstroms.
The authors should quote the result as -0.07 mag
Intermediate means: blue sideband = 14.7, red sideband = 15.8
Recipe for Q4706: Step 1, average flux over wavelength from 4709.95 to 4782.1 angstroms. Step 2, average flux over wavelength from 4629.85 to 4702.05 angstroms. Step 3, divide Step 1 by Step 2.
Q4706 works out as 1.09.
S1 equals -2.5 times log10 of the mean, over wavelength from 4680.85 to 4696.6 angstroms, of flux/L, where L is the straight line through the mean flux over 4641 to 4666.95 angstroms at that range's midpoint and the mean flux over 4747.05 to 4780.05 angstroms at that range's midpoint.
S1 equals 0.01 mag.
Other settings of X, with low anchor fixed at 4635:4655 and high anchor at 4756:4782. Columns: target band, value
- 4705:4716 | 0.4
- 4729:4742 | -1.2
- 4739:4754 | -0.7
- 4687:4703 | 0.8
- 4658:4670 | 0.3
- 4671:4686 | -0.3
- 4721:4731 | 0.3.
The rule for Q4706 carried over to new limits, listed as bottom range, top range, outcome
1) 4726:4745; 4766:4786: 0.96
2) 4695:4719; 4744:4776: 1.07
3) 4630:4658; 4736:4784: 1.10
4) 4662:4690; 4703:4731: 1.01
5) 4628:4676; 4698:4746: 1.06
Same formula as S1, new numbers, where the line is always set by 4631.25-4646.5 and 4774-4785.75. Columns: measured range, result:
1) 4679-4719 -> 0.03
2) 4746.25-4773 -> 0.04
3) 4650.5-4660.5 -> -0.08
